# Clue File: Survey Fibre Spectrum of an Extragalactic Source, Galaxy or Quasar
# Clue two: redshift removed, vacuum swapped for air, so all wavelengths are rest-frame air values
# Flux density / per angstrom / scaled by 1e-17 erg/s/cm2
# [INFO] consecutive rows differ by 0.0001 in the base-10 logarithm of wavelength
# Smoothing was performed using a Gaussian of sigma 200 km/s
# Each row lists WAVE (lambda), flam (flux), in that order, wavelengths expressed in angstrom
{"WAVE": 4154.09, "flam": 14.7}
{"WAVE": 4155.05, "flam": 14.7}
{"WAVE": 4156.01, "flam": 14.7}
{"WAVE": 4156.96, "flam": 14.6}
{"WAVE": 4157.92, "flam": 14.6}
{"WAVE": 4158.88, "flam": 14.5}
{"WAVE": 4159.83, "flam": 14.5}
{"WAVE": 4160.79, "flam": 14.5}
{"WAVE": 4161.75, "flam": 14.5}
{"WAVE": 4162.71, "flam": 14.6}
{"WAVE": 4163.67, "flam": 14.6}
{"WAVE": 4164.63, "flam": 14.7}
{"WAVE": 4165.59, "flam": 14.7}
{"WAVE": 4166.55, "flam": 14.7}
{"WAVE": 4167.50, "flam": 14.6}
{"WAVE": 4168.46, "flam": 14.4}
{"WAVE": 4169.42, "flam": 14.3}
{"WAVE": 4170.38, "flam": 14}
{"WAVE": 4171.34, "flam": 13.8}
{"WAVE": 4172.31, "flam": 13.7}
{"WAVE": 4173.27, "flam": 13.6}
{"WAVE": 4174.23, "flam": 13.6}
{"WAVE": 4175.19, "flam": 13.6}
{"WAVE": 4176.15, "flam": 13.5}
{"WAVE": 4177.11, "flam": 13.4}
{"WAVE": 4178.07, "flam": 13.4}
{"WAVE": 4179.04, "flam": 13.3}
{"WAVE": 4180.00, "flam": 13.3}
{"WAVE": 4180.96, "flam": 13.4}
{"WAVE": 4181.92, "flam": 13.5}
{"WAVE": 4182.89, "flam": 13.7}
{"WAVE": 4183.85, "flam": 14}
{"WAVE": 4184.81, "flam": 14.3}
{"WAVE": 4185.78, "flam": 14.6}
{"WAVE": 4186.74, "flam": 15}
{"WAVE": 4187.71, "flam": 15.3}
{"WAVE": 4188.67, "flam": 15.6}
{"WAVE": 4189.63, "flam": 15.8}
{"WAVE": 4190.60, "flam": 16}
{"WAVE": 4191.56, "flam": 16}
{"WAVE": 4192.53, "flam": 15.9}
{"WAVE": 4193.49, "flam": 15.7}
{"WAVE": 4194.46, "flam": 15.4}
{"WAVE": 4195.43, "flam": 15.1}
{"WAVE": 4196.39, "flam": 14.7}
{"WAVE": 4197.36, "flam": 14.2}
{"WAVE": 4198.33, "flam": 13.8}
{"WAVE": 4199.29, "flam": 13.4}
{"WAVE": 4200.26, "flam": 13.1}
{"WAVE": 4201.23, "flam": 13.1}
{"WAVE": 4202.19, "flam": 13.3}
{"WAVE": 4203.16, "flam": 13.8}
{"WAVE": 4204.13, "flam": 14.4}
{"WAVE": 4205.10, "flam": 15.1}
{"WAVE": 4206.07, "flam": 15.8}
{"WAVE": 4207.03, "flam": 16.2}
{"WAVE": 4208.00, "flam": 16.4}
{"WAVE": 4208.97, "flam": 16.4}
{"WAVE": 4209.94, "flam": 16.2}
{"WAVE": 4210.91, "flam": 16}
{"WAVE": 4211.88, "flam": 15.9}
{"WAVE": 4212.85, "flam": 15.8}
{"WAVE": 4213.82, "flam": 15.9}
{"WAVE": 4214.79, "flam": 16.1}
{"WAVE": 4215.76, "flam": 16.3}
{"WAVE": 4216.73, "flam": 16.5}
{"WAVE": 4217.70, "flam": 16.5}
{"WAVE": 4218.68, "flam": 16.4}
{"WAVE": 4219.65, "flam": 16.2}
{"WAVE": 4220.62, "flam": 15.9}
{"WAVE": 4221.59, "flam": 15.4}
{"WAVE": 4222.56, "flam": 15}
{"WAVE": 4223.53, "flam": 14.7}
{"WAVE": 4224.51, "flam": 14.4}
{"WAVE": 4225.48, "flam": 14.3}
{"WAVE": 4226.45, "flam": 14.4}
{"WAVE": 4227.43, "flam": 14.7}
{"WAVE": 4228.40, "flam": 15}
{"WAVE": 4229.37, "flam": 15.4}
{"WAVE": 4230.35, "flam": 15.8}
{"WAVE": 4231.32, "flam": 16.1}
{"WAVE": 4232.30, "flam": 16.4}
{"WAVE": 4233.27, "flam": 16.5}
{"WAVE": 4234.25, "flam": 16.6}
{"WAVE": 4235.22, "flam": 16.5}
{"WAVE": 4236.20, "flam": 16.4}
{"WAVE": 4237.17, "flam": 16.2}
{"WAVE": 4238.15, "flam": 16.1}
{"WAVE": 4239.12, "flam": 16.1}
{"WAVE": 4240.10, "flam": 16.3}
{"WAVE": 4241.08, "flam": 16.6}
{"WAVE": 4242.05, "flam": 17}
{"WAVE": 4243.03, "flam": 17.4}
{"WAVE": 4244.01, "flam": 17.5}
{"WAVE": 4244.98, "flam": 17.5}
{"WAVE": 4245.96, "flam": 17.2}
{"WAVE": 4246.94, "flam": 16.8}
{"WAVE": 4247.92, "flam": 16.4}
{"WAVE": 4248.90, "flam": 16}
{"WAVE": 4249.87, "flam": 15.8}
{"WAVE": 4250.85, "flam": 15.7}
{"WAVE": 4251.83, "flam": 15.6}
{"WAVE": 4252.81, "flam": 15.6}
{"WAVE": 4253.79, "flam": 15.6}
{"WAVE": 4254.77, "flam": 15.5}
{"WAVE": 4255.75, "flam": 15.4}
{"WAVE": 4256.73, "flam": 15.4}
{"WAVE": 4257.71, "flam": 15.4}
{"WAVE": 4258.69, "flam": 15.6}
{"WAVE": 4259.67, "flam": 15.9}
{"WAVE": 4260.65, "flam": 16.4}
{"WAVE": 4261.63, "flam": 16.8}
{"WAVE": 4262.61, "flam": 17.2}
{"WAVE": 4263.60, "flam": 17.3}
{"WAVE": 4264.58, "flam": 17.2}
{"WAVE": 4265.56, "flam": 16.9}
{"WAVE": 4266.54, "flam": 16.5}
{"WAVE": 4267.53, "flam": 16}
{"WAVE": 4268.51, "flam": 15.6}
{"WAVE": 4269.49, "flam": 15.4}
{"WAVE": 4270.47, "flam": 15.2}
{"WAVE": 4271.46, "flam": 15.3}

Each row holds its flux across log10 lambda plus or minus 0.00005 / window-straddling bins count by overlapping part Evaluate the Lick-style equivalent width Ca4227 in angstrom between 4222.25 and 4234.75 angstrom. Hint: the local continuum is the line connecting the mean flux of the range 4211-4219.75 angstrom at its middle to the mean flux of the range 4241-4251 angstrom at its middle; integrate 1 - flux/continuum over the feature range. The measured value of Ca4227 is 0.8 angstrom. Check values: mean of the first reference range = 16.2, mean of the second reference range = 16.8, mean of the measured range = 15.3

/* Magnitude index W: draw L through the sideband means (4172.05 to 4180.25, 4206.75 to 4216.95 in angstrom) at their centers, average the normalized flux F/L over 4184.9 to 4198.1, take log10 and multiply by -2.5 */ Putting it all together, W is -0.05 mag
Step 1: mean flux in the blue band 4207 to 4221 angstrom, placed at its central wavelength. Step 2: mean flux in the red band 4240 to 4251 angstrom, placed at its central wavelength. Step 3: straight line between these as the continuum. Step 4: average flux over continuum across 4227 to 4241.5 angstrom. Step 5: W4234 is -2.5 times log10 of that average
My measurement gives 0.032 mag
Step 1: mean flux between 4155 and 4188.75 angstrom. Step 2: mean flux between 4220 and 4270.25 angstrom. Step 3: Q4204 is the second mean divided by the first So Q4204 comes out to 1.13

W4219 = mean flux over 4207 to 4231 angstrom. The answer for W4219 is 15.7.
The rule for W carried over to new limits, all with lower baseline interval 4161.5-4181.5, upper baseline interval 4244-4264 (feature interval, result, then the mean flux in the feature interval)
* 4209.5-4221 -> -0.069 mag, 16.1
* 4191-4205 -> 0.017 mag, 14.4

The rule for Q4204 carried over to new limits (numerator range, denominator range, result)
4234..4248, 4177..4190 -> 1.18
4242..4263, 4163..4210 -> 1.12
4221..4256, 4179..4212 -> 1.08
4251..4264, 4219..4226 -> 1.05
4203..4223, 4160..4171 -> 1.09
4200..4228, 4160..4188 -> 1.09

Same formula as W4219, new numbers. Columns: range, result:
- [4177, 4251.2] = 15.4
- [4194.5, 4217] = 15.1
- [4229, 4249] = 16.5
